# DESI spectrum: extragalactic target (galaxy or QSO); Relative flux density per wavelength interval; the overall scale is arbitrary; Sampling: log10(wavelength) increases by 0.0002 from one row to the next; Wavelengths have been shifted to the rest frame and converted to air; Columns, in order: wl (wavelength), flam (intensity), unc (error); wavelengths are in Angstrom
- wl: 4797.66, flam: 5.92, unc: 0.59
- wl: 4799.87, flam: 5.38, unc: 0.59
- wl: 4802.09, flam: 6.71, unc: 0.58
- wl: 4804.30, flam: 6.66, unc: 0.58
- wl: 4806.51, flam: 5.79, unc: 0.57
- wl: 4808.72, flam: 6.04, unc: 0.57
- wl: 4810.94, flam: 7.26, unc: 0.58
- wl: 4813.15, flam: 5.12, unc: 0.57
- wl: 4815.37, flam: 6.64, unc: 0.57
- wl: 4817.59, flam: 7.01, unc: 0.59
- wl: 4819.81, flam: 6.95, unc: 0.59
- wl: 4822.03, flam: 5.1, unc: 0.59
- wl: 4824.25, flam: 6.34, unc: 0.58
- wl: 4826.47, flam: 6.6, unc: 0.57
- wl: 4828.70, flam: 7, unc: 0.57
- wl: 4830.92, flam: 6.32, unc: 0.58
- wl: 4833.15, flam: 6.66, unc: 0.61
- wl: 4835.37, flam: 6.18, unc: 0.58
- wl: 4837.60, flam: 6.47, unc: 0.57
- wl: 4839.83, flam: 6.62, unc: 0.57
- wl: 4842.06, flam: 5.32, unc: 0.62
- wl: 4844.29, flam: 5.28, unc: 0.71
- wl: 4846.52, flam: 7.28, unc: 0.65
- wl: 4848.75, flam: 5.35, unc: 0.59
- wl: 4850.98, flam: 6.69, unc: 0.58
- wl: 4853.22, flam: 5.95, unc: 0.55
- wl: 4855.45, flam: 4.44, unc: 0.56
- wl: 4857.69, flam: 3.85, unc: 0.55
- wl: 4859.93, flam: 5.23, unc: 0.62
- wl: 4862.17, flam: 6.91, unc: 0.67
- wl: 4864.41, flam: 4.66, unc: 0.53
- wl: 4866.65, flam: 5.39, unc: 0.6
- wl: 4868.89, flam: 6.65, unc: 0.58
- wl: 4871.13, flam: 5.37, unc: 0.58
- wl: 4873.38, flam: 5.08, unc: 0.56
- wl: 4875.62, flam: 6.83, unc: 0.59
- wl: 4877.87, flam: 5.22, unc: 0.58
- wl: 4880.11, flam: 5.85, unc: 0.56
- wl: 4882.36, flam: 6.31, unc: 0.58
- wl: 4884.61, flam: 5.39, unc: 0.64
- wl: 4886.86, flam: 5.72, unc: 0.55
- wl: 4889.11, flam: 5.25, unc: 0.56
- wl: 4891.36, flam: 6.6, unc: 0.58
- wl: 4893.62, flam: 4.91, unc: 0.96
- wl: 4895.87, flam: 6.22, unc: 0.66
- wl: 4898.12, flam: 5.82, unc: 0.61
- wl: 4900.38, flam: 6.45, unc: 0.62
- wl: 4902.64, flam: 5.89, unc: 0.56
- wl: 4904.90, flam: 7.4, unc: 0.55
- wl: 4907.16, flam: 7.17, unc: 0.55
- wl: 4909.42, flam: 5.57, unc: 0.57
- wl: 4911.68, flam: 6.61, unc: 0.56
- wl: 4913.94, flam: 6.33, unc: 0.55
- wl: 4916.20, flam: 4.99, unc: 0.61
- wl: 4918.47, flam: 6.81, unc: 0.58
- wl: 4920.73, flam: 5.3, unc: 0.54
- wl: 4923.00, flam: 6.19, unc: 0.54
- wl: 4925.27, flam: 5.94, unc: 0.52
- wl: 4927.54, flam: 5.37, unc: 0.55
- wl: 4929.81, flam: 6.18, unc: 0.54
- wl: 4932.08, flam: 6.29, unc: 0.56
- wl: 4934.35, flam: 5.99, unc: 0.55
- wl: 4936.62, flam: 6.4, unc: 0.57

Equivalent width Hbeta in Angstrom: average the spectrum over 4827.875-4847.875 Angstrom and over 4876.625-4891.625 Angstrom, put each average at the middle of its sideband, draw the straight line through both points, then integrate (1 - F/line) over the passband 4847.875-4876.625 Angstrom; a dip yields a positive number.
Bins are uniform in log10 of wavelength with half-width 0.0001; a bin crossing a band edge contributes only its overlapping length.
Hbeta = 2.1 Angstrom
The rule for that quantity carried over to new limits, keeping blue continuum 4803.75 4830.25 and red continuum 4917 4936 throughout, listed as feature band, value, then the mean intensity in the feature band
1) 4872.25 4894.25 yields 1.48 Angstrom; 5.73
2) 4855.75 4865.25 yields 1.69 Angstrom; 5.11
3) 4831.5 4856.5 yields 0.99 Angstrom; 6.03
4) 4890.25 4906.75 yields -0.36 Angstrom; 6.22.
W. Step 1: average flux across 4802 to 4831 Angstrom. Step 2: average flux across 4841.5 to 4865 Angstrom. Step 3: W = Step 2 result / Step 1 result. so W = 0.87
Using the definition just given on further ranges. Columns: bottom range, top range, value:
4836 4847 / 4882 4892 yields 0.94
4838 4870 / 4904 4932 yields 1.08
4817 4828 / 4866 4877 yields 0.92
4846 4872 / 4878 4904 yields 1.04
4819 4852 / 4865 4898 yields 0.92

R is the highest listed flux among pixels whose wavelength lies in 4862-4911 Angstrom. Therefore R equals 7.4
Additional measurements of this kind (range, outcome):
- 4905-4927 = 7.17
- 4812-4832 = 7.01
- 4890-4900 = 6.6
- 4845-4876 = 7.28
